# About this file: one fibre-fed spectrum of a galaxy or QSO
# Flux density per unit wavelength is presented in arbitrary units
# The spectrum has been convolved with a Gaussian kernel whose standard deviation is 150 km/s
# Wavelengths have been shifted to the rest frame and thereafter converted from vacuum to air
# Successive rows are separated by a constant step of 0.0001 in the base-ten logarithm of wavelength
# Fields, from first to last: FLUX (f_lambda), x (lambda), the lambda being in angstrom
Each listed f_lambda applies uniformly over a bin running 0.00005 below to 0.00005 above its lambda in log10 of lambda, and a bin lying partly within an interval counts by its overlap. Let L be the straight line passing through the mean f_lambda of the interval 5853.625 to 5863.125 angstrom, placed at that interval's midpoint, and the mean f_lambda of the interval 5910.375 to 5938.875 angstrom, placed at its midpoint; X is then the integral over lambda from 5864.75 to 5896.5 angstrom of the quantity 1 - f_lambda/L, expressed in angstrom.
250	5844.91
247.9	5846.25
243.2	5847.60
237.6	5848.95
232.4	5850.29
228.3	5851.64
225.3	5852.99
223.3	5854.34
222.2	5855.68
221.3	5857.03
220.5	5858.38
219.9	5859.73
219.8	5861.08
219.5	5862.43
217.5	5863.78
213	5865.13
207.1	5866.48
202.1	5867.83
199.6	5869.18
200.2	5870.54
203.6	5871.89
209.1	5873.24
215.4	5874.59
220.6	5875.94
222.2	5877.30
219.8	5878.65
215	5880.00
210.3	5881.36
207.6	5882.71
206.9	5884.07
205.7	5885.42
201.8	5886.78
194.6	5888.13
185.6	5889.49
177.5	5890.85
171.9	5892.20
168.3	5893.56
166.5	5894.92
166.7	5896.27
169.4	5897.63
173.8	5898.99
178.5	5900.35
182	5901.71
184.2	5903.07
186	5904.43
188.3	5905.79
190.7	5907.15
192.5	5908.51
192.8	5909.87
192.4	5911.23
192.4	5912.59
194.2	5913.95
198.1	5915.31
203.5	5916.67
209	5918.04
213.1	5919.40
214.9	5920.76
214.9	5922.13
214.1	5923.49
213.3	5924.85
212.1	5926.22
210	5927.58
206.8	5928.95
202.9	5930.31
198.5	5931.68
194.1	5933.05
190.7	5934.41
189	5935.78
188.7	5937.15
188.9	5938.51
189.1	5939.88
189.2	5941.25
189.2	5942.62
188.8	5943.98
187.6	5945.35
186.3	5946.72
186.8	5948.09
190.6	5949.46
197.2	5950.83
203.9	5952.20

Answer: 2.2 angstrom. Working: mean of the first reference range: 221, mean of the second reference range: 202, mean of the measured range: 200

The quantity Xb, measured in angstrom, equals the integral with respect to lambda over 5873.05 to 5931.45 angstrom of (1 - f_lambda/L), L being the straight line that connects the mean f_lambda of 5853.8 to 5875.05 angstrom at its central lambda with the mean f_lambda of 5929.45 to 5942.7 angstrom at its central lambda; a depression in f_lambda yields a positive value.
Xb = 1.3 angstrom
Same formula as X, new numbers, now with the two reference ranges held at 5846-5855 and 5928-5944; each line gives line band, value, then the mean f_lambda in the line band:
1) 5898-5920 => 1.5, 192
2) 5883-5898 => 2.1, 184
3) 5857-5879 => 1.1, 213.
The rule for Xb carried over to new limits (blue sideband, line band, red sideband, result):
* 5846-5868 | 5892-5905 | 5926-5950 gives 2.08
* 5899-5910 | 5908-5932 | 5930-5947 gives -2.08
